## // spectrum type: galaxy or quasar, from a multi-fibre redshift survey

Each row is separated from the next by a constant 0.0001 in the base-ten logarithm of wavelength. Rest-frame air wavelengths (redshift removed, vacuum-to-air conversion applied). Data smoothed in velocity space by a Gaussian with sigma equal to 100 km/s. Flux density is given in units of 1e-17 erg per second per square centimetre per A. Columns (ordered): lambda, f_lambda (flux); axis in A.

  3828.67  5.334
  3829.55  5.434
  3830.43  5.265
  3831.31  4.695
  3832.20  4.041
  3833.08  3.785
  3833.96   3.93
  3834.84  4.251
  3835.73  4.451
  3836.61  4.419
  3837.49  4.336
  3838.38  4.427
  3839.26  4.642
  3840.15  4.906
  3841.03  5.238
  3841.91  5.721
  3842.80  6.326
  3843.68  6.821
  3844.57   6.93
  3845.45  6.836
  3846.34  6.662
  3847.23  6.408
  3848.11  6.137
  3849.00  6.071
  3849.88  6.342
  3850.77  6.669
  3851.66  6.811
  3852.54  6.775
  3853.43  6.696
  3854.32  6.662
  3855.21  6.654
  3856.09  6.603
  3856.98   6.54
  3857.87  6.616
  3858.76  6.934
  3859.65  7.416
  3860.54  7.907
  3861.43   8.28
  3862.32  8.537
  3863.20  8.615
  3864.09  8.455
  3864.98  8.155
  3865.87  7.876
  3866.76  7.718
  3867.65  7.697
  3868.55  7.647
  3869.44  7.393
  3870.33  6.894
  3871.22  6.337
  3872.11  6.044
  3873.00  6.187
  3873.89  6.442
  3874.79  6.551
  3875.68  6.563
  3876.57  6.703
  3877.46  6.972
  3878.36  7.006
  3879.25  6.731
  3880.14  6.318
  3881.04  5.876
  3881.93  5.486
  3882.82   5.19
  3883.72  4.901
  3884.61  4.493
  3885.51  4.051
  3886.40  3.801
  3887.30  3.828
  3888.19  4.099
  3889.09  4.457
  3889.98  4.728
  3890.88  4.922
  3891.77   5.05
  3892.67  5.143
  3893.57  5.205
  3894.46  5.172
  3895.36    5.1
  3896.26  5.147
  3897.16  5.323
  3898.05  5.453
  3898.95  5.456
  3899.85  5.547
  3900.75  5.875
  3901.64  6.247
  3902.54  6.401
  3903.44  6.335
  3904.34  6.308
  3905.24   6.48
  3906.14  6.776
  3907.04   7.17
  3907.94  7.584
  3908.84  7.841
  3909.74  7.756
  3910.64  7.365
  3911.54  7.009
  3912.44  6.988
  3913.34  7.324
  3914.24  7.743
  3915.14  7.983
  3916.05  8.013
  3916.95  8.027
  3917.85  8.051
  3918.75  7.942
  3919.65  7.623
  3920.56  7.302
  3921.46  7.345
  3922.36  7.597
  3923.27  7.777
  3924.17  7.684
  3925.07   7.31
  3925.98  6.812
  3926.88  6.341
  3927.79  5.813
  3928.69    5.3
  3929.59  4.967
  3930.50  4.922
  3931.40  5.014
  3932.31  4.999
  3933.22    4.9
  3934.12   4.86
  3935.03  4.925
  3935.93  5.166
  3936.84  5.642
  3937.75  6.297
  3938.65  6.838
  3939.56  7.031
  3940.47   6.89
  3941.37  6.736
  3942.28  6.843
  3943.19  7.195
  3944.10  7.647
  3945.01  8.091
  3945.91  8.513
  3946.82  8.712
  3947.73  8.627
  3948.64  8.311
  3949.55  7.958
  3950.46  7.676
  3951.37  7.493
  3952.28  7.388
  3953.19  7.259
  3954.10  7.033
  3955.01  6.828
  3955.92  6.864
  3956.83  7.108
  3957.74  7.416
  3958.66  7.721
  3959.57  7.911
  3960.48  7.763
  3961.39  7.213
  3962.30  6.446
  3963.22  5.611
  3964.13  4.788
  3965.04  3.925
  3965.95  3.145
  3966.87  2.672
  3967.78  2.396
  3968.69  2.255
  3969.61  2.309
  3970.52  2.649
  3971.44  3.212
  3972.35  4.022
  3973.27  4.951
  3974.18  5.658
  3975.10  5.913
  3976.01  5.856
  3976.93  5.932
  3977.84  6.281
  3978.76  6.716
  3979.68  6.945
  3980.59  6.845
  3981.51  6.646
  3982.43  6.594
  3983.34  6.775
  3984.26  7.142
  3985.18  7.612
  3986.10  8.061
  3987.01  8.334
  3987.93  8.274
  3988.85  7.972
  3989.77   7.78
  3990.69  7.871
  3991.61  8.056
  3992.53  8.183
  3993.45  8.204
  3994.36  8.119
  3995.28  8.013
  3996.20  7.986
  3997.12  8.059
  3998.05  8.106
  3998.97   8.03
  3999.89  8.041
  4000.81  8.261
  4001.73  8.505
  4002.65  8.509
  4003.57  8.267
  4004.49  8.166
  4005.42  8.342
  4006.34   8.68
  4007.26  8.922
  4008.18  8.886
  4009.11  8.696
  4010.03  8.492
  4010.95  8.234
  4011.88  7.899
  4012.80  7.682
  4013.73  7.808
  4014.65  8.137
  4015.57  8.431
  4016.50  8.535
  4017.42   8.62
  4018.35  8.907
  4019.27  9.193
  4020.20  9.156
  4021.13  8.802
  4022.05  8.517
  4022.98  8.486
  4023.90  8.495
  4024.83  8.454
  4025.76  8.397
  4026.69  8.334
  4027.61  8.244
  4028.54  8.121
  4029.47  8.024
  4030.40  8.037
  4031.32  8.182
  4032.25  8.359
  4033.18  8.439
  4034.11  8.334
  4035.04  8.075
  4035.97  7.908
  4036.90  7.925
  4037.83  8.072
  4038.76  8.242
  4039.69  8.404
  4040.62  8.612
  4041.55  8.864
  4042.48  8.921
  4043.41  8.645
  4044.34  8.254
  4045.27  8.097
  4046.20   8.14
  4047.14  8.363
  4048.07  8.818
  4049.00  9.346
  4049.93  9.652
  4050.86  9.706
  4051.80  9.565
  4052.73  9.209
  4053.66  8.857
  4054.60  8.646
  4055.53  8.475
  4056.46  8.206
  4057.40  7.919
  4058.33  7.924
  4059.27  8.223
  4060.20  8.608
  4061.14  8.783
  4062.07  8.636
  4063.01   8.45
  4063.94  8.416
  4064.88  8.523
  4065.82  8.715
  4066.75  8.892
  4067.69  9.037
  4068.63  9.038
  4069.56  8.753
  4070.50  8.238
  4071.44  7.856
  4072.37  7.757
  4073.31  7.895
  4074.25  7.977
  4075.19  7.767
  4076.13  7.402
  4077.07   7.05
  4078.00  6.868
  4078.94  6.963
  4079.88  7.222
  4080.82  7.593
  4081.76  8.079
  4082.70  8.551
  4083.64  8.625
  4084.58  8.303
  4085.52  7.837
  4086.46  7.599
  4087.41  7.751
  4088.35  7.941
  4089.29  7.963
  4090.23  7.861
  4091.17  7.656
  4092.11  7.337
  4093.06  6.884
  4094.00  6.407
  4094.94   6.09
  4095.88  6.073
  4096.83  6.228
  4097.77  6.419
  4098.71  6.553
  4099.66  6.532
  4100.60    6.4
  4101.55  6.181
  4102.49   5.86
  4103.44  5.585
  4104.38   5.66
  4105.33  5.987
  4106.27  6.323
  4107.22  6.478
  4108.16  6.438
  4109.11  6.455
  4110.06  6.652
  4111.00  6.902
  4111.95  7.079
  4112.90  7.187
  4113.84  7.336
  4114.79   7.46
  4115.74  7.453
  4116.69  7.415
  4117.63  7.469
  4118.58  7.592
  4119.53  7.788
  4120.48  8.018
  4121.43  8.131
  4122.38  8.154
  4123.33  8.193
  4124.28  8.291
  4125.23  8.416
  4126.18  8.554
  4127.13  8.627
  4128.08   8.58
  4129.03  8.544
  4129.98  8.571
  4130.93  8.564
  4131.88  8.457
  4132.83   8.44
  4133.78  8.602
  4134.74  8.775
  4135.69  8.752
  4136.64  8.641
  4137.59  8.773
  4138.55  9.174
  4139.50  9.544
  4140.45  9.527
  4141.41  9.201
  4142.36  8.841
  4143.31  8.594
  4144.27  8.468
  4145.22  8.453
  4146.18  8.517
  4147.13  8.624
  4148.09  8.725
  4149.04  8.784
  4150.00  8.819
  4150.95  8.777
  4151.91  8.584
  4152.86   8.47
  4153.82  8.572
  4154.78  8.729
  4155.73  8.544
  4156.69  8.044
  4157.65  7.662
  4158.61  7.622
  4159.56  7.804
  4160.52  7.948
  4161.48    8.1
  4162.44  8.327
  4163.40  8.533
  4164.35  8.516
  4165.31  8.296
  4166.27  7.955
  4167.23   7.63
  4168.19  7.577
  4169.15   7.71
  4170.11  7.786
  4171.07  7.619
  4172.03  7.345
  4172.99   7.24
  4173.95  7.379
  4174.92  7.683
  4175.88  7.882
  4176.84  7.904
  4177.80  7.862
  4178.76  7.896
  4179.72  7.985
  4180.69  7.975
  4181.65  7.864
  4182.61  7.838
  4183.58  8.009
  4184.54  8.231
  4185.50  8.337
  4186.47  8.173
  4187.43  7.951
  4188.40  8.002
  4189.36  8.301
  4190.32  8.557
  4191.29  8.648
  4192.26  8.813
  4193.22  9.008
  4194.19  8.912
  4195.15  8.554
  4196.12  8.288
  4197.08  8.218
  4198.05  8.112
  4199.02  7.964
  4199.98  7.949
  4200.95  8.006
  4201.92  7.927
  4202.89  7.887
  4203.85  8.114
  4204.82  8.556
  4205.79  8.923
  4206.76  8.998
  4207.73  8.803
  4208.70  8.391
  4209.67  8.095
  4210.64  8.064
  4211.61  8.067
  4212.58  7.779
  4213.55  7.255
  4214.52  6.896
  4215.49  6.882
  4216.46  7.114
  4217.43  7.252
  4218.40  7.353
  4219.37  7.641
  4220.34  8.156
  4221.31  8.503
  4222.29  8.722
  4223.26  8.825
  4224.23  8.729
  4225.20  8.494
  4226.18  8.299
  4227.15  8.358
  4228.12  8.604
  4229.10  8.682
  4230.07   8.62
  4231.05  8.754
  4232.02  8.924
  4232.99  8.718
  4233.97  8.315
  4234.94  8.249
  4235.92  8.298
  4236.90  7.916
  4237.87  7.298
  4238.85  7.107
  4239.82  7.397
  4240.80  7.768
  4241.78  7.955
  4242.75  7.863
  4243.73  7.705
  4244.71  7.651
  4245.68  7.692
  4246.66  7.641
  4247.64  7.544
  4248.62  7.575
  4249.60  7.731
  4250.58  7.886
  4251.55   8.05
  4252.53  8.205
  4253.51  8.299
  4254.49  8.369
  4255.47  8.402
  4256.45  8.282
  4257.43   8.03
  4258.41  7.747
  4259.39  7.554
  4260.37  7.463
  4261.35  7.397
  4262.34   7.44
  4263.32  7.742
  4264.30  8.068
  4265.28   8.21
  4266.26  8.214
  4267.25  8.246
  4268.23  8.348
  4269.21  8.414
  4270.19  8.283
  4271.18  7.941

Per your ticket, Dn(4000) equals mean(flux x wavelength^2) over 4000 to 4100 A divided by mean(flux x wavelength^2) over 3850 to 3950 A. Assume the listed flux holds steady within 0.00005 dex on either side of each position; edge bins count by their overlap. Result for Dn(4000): 1.34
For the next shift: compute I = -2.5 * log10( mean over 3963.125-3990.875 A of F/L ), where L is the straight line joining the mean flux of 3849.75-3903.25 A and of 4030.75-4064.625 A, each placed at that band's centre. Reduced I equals 0.33 mag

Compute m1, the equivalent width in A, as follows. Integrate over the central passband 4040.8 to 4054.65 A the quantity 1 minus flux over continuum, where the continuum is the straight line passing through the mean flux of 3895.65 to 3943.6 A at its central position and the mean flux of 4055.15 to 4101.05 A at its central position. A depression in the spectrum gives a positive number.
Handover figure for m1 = -2.5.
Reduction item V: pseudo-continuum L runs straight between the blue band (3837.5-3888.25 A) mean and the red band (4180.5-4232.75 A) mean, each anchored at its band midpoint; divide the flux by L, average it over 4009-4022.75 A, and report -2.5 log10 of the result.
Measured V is -0.172 mag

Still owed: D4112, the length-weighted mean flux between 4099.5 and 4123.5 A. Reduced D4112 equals 6.94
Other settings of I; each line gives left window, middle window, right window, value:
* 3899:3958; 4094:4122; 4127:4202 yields 0.18 mag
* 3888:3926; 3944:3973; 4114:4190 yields 0.13 mag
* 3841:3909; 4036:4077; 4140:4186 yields -0.14 mag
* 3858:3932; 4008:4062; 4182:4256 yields -0.18 mag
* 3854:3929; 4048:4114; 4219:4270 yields -0.04 mag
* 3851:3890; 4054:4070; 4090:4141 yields -0.17 mag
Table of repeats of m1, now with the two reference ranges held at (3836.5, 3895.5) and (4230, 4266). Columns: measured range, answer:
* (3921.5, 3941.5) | 1.25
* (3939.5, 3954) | -2.37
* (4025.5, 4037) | -2.03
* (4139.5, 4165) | -3.42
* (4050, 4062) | -2.78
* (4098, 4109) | 1.64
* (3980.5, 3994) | -1.78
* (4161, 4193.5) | -1.73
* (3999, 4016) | -3.66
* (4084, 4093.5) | -0.67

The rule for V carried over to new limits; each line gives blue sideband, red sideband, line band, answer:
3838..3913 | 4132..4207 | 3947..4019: -0.005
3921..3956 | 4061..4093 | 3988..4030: -0.128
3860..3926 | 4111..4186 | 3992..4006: -0.134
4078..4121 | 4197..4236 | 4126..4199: -0.091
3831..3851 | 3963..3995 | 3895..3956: -0.184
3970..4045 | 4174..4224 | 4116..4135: -0.034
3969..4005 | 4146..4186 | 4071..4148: 0.010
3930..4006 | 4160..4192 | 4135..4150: -0.141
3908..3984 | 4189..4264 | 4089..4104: 0.111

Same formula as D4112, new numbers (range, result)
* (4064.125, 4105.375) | 7.42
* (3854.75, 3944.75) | 6.45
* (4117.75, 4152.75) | 8.57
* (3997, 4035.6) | 8.38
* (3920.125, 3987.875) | 6.3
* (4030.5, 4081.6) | 8.34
